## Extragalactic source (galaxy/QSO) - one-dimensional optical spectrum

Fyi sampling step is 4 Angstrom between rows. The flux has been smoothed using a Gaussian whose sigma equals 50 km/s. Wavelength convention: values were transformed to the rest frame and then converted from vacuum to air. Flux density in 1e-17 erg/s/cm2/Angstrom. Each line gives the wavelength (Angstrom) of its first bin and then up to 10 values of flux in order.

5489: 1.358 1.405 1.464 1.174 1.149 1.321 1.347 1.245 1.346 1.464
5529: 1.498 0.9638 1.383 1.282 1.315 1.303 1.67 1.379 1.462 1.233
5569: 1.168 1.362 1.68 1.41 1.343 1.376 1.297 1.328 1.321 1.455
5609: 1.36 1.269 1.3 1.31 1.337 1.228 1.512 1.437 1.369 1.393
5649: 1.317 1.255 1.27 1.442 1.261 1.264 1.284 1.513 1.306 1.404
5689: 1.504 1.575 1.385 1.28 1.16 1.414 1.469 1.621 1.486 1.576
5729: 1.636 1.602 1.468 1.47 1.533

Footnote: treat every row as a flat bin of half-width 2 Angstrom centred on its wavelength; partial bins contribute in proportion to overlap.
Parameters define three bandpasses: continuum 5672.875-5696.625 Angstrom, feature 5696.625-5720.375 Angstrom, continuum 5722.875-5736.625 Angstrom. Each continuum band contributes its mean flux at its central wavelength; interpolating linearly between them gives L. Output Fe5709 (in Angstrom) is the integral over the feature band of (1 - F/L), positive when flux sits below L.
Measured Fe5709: 1.95 Angstrom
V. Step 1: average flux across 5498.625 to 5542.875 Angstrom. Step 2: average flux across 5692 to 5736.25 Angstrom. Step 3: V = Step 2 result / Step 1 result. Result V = 1.1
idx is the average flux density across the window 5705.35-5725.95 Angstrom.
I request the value 1.48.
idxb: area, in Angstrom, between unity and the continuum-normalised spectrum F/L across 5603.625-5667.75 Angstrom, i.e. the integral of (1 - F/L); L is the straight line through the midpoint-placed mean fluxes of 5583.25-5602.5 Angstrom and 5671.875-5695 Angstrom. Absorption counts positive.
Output 1.8 Angstrom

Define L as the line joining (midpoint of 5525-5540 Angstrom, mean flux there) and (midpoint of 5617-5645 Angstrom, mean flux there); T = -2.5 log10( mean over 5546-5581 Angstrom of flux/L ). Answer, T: -0.06 mag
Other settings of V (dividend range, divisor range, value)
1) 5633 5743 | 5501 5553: 1.08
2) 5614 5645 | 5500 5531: 1.02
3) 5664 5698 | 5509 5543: 1.06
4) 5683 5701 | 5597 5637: 1.07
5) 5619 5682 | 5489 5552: 1.02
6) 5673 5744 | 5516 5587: 1.07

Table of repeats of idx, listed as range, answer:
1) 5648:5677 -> 1.31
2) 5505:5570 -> 1.33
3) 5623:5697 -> 1.37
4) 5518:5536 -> 1.32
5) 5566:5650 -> 1.36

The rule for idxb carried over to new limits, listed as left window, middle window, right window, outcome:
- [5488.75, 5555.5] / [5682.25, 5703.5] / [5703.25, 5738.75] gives 0.77 Angstrom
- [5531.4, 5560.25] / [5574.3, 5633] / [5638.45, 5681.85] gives -1.14 Angstrom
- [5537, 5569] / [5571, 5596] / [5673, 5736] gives -0.45 Angstrom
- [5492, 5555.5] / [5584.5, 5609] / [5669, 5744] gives 0.43 Angstrom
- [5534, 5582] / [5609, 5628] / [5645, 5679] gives 0.62 Angstrom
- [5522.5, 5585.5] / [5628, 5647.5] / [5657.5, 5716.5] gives -0.26 Angstrom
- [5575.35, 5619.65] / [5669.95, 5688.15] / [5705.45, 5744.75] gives 1.05 Angstrom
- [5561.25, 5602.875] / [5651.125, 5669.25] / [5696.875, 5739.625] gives 1.51 Angstrom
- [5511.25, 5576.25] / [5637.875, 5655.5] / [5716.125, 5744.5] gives 1.43 Angstrom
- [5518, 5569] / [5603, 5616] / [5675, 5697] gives 0.38 Angstrom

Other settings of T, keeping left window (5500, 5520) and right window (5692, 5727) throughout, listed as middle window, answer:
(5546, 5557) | -0.12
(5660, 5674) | 0.07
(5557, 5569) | -0.02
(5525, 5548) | -0.02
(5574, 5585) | -0.13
